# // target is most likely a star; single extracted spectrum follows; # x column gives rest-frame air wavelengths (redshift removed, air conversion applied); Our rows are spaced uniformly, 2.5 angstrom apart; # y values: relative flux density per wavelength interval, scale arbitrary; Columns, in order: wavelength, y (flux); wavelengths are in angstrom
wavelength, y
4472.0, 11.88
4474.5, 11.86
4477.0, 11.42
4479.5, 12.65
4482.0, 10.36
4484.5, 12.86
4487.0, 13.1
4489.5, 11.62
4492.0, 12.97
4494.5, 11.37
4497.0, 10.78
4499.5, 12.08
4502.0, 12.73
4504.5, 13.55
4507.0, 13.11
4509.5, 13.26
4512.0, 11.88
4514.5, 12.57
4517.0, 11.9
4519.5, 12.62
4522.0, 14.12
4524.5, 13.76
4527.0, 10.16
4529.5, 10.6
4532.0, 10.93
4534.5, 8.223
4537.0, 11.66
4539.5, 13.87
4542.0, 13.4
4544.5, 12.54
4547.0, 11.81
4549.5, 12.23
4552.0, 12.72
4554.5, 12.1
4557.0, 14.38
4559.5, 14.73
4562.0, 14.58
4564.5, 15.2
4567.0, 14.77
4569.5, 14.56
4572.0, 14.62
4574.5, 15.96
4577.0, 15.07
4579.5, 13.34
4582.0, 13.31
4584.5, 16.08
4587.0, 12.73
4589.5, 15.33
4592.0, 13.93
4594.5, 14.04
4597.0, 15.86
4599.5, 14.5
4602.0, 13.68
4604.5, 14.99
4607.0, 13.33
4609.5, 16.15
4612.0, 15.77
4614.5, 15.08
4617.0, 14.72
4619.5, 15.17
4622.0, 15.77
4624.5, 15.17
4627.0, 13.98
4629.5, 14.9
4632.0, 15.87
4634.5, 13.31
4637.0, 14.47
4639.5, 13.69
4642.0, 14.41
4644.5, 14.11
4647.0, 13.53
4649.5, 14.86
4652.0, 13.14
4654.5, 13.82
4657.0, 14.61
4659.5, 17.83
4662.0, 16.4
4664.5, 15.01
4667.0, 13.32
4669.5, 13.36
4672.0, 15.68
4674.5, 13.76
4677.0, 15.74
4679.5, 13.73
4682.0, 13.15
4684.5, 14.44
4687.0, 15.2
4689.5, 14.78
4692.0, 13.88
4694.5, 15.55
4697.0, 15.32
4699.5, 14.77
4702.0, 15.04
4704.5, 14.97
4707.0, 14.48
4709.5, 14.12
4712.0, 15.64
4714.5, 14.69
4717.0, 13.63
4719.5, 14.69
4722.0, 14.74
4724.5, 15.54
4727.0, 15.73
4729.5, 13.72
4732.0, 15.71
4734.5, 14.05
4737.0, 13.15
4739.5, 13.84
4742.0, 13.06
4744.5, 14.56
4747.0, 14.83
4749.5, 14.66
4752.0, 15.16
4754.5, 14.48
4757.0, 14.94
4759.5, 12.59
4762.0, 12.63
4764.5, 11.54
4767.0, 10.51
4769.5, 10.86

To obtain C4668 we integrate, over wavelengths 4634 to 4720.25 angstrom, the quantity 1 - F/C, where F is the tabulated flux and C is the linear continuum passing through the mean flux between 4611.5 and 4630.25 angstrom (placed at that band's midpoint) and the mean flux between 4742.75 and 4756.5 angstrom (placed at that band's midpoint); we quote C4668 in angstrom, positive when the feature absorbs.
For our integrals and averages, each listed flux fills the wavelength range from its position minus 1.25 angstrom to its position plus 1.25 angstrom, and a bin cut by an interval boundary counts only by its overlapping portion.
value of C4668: 1.9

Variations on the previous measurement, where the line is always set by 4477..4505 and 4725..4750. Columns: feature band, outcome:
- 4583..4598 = -1.8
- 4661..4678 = -1.2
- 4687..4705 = -1.2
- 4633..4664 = -2.3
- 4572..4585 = -1.8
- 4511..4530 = 0.2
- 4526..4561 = 1.3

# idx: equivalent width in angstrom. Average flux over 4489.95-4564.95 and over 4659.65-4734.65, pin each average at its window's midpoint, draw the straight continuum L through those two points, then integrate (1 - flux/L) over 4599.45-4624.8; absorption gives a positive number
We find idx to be -2.5 angstrom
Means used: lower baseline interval 12.5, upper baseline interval 14.8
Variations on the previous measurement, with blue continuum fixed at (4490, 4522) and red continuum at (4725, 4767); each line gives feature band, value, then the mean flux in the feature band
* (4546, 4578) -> -3.14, 14.1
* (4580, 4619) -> -4.72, 14.6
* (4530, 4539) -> 1.45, 10.6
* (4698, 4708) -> -0.84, 14.8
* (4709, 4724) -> -0.96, 14.7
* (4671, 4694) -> -1.60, 14.5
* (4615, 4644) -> -3.17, 14.7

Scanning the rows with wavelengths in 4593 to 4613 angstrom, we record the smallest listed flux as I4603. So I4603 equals 13.33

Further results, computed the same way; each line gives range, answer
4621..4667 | 13.14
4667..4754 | 13.06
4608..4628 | 13.98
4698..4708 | 14.48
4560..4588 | 12.73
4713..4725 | 13.63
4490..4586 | 8.223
